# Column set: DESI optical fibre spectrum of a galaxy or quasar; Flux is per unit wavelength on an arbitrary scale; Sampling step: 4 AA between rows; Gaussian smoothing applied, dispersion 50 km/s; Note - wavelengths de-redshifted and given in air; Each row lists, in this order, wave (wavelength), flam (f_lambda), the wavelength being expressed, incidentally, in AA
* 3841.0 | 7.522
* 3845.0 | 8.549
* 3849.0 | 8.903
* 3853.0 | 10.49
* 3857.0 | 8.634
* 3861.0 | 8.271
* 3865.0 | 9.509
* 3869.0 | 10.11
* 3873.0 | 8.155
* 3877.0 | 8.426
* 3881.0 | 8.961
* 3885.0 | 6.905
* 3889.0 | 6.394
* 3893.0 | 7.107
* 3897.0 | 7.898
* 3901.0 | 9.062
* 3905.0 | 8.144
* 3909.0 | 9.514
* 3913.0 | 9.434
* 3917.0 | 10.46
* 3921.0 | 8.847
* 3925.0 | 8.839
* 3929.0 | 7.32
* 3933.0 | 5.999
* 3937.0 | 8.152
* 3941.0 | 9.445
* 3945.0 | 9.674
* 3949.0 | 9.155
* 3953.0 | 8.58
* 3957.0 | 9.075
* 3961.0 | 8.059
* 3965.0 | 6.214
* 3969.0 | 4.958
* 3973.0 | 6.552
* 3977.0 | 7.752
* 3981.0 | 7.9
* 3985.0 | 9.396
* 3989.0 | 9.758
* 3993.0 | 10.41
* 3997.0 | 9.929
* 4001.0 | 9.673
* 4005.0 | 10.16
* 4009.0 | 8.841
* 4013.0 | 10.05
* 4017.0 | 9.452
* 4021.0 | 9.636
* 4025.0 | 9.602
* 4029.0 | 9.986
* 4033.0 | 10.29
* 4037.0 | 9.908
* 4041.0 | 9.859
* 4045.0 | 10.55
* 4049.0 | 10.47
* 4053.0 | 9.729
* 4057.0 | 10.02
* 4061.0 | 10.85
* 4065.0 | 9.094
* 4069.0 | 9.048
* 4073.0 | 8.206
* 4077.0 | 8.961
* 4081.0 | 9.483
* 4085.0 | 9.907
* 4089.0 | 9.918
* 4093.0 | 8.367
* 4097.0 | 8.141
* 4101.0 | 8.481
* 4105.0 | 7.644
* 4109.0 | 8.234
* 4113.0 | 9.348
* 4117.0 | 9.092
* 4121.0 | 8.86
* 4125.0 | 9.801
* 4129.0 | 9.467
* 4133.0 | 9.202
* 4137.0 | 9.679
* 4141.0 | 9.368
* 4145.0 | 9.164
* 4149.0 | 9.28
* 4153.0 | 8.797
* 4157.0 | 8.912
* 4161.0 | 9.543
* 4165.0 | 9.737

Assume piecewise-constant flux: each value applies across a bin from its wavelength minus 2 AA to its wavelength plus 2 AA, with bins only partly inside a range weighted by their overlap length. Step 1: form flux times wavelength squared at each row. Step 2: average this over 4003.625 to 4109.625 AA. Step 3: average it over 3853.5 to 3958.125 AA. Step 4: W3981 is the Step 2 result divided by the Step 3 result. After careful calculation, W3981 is 1.2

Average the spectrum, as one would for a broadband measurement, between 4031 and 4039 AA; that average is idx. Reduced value 10.1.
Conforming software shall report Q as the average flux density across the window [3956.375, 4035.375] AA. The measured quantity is 8.89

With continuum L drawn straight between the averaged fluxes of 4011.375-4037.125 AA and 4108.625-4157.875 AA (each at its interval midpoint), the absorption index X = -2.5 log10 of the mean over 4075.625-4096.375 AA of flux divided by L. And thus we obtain 0.03 mag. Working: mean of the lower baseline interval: 9.84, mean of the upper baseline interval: 9.21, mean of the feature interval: 9.26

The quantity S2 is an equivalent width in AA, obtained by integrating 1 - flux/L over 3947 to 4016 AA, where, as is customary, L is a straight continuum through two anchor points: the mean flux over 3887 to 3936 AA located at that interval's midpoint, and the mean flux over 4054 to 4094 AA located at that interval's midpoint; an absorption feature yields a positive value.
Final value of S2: 1.1 AA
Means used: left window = 8.25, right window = 9.42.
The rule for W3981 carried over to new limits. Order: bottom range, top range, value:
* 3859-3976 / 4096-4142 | 1.20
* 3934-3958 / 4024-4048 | 1.19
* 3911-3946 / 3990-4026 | 1.17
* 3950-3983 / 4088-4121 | 1.24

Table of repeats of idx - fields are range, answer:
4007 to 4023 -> 9.49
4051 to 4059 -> 9.87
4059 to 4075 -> 9.3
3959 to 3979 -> 6.71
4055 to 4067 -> 9.99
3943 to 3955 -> 9.14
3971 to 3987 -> 7.9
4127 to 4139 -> 9.45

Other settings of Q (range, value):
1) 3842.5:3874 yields 9.08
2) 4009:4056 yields 9.91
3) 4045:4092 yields 9.62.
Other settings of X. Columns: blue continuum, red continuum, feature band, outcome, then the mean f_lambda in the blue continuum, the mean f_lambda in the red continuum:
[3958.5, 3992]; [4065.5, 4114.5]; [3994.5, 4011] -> -0.21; 7.68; 8.81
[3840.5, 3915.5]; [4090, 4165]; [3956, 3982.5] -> 0.22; 8.56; 9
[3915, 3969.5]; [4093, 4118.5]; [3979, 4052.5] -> -0.17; 8.29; 8.47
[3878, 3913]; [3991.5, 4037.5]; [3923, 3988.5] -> 0.12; 8.09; 9.82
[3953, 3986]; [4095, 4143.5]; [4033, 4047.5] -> -0.23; 7.5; 8.95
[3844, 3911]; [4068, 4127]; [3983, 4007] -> -0.14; 8.53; 8.9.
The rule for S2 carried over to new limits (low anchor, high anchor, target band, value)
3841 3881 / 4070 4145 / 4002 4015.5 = -1.04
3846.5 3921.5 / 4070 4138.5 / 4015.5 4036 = -2.14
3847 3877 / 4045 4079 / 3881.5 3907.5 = 4.21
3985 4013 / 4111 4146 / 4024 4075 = -1.11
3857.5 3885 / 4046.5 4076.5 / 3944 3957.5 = 0.03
